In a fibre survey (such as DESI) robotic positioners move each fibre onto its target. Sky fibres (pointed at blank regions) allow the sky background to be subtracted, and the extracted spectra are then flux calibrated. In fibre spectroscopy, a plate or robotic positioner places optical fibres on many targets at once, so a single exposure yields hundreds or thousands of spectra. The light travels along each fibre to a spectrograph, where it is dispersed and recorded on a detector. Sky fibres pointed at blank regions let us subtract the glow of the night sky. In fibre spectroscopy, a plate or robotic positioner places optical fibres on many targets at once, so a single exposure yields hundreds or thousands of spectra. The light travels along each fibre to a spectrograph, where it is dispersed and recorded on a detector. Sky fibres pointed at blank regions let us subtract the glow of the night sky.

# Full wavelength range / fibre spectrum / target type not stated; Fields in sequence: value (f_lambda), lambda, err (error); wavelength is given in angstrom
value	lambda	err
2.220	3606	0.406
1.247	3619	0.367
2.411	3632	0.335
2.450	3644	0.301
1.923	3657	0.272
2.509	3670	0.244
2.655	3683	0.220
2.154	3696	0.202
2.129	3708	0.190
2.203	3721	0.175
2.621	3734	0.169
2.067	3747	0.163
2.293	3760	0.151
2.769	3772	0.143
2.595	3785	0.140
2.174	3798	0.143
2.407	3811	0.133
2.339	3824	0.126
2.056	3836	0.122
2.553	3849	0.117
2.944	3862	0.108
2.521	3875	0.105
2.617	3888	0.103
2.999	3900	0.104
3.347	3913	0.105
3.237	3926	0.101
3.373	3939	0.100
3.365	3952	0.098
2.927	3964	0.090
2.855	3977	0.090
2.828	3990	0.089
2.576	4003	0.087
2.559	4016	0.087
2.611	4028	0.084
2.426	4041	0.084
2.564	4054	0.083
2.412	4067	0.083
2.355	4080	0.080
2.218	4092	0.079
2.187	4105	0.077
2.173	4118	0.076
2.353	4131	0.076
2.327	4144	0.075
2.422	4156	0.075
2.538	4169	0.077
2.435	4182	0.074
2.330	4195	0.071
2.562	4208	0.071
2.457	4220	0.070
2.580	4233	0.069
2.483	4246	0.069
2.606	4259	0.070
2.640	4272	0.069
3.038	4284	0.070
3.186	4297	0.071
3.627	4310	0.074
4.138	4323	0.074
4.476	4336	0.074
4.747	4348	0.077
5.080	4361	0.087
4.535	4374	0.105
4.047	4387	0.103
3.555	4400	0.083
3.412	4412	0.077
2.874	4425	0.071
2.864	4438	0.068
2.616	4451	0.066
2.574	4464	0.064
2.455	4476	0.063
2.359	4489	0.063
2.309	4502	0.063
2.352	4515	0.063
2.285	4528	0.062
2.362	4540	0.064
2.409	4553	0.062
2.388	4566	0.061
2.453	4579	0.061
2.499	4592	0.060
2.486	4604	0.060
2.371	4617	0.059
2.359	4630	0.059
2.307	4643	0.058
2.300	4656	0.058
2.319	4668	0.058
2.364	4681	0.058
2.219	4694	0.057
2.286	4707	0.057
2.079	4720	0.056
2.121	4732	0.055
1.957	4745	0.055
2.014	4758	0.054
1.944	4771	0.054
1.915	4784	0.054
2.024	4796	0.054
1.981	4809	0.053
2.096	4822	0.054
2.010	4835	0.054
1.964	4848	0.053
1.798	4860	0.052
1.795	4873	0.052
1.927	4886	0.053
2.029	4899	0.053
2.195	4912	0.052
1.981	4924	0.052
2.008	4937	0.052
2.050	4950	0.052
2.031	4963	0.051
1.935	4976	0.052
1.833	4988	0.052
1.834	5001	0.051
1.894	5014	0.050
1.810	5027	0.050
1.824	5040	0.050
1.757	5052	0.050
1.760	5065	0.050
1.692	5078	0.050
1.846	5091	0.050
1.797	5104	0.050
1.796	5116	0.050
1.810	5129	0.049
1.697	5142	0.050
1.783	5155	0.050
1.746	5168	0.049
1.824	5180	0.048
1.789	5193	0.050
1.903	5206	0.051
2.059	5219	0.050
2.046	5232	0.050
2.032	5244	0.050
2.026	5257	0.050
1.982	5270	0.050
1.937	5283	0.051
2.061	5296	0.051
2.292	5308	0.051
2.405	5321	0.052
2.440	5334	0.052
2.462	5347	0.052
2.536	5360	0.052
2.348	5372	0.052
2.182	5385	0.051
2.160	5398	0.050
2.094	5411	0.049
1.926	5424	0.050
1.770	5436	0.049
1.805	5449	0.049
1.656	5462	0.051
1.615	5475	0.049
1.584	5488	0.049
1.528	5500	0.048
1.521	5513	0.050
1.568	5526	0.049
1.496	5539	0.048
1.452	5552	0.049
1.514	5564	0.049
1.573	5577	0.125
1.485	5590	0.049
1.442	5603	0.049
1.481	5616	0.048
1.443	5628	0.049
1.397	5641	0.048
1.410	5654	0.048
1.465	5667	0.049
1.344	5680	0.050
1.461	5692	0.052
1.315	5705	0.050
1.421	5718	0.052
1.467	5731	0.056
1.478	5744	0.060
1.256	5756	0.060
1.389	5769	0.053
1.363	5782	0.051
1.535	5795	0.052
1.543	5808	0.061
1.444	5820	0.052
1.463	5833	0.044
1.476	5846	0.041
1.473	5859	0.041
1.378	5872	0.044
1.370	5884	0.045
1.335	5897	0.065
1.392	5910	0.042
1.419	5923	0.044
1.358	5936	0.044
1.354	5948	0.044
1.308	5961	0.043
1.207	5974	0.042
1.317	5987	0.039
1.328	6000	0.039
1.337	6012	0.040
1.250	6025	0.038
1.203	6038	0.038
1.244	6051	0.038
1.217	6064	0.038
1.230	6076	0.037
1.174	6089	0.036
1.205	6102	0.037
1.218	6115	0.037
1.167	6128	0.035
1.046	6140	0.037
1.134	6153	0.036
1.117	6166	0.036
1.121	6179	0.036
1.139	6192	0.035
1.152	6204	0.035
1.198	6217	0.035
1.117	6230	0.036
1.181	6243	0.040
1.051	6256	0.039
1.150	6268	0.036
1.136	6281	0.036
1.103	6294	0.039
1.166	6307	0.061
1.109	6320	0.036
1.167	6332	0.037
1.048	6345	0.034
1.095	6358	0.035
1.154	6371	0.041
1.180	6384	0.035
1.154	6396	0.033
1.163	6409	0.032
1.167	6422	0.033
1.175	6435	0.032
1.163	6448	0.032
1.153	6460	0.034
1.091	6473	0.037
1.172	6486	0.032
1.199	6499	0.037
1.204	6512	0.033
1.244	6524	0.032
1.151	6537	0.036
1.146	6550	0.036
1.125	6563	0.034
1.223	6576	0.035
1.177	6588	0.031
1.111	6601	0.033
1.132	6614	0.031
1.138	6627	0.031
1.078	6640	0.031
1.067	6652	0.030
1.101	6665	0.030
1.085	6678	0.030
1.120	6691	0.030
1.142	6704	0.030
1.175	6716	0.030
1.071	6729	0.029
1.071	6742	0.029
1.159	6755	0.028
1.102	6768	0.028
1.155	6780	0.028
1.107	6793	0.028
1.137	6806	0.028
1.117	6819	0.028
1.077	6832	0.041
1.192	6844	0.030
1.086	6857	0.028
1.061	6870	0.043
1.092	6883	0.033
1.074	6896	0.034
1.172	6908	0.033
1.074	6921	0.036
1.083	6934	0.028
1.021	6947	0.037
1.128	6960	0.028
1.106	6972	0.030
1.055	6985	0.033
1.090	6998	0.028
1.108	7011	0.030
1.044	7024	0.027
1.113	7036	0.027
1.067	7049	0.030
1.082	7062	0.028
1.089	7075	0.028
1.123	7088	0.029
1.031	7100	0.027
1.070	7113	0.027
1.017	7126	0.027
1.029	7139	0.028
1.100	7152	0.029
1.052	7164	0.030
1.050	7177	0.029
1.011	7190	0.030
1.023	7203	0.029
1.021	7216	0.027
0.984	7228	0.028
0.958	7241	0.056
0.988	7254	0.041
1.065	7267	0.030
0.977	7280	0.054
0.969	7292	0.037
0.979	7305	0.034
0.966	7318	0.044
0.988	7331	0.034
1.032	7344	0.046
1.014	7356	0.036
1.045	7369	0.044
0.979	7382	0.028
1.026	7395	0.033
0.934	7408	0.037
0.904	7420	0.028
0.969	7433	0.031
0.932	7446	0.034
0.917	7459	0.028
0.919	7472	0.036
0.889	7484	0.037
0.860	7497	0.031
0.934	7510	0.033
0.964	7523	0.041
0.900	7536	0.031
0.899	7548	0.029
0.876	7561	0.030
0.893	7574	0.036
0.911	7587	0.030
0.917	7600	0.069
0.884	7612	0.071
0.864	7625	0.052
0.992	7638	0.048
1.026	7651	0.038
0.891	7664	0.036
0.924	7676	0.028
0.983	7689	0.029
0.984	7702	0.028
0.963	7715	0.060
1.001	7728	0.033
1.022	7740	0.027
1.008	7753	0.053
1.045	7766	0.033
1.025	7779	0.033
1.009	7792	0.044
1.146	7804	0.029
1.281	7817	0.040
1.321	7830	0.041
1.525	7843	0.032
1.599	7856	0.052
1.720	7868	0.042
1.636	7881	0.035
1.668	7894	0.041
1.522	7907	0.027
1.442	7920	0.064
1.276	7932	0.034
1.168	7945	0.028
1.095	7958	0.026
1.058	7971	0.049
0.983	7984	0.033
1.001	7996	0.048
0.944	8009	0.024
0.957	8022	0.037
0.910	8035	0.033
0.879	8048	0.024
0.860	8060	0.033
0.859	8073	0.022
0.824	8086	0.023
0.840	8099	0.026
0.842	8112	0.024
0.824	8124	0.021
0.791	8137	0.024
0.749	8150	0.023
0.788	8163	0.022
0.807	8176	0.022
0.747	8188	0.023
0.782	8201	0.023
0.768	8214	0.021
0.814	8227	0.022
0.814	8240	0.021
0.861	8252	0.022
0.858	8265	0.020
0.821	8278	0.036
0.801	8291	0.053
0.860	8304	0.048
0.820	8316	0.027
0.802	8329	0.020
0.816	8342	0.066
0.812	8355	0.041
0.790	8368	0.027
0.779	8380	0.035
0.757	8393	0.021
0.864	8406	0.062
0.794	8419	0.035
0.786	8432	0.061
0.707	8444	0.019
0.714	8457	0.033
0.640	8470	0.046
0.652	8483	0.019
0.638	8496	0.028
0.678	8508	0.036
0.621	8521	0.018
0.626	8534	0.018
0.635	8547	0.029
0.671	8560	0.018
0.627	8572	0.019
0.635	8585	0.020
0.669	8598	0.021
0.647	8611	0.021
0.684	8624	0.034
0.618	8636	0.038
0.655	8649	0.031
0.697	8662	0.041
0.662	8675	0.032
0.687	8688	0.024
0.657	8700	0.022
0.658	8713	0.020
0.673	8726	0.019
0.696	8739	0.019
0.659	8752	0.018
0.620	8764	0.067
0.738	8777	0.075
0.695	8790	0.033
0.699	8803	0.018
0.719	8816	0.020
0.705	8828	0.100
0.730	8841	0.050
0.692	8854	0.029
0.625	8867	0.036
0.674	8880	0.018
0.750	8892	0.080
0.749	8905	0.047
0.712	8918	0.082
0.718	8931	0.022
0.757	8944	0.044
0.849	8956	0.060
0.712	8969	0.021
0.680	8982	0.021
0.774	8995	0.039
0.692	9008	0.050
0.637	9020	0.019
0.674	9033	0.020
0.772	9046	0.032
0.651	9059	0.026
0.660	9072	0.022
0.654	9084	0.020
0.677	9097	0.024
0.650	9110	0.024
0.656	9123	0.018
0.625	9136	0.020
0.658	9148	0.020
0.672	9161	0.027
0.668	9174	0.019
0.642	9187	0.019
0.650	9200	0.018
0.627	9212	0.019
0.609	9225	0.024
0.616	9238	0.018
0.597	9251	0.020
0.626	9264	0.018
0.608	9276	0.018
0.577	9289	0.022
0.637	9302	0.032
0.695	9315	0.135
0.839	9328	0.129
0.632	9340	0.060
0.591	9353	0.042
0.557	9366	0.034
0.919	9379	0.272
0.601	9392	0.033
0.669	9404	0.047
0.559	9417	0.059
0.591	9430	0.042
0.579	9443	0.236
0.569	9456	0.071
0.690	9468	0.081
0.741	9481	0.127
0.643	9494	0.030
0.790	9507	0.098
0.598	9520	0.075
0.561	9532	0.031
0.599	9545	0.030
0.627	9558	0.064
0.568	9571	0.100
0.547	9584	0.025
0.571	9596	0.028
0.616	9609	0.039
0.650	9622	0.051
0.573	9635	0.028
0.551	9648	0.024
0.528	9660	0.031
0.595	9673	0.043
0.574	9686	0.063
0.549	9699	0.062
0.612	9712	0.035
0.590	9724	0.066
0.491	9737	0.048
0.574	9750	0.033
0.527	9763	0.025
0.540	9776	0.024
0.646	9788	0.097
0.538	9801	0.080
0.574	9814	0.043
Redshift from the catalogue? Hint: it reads 1.812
